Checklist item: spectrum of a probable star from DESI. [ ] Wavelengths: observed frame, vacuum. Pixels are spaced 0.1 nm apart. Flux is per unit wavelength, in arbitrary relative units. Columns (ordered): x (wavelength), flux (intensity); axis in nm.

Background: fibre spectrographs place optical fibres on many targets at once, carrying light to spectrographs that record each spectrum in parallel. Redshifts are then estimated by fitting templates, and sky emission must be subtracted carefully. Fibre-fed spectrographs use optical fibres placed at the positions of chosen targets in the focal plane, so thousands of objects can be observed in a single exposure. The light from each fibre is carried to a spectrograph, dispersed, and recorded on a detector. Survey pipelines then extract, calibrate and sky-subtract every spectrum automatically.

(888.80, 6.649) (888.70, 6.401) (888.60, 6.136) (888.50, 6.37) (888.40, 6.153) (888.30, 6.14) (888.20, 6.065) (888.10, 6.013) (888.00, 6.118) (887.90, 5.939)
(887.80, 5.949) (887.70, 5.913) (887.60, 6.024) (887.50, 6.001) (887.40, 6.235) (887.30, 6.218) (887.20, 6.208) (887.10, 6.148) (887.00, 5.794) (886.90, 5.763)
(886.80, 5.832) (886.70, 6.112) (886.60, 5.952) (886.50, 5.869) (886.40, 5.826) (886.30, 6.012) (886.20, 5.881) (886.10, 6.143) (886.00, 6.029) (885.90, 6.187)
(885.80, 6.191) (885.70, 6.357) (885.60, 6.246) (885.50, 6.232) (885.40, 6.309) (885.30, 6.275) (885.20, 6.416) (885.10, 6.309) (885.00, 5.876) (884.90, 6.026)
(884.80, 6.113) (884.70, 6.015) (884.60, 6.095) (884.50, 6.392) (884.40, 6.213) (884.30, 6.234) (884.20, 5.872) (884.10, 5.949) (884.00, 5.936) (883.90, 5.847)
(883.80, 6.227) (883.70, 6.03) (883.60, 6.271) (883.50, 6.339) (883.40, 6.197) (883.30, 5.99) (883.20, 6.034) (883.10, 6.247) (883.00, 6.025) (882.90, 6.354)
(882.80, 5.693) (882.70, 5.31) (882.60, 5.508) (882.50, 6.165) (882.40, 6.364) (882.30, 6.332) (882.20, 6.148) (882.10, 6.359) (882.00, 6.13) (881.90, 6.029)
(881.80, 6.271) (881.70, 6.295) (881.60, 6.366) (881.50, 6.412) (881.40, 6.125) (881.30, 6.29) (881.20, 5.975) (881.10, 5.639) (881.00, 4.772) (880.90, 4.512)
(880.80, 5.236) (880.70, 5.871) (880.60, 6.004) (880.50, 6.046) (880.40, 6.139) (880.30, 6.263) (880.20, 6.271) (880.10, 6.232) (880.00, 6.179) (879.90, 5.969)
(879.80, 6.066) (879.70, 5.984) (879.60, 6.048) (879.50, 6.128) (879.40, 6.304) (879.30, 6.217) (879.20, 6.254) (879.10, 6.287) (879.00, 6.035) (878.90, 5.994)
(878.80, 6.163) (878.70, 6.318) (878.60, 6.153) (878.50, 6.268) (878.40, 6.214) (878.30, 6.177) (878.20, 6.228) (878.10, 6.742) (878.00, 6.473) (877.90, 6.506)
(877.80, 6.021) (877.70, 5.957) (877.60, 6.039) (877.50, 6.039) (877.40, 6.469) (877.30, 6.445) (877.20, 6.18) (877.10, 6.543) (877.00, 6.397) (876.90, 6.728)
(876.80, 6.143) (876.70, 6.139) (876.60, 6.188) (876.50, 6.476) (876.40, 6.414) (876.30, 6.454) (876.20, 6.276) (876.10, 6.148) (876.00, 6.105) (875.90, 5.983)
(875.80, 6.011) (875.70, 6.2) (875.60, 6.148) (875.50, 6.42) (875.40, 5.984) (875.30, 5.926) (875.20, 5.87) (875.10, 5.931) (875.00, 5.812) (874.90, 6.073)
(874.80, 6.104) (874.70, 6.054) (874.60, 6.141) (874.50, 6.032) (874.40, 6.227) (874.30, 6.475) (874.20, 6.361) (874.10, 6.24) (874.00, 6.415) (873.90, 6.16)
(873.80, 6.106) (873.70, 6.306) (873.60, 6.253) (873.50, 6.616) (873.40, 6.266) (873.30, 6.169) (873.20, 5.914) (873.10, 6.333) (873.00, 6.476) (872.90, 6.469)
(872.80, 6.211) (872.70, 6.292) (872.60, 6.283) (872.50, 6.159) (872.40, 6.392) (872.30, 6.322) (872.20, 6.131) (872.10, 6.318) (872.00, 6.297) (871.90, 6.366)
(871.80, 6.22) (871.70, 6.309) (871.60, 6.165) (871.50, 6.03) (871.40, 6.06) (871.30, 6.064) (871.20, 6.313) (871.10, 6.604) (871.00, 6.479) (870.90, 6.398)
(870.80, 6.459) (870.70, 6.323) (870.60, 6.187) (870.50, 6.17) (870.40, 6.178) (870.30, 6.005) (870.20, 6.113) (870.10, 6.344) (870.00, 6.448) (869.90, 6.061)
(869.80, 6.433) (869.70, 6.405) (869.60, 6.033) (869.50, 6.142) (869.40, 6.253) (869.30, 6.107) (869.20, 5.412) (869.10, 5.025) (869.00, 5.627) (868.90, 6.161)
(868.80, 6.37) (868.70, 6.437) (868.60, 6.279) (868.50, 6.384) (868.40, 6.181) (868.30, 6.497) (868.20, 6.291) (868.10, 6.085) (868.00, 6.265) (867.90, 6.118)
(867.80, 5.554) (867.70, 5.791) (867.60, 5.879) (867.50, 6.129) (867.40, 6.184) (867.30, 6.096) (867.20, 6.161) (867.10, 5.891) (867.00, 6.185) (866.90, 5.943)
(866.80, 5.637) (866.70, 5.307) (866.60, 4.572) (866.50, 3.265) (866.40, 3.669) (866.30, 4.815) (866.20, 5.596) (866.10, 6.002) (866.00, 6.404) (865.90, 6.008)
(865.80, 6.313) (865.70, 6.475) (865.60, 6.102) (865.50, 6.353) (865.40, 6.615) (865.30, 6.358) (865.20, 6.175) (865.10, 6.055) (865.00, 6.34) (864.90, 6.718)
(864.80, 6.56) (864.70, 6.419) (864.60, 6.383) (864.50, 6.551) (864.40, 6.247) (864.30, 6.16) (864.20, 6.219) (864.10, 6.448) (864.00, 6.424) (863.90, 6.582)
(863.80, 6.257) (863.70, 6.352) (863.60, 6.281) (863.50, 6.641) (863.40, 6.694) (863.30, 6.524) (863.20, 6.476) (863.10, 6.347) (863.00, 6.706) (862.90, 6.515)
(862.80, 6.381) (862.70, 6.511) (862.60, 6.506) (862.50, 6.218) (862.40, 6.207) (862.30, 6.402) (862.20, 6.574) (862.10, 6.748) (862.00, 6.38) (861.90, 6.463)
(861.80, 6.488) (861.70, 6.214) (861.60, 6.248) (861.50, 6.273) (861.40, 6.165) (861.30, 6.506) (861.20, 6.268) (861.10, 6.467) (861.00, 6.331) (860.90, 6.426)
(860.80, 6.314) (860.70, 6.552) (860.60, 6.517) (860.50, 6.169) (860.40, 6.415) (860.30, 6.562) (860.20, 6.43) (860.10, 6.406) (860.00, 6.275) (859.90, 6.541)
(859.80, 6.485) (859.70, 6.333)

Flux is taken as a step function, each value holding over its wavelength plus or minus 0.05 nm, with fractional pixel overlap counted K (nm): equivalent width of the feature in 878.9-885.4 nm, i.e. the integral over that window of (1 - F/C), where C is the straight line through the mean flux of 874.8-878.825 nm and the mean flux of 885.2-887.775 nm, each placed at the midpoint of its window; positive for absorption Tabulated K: 0.09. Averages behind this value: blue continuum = 6.22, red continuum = 6.08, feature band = 6.06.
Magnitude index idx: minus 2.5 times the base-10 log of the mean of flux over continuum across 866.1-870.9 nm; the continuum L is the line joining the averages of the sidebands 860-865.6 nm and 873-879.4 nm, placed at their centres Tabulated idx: 0.074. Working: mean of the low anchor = 6.41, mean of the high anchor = 6.22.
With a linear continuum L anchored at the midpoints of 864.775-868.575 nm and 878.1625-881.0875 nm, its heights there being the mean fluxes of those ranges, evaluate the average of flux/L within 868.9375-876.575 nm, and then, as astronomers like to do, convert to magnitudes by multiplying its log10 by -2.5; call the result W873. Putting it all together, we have -0.04 mag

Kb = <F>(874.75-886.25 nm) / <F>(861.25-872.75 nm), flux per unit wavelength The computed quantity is 1.0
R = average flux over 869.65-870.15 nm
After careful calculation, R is 6.34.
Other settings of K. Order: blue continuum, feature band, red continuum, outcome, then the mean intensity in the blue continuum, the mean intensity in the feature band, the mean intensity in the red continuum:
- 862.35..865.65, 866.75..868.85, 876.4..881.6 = 0.07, 6.4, 6.11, 6.13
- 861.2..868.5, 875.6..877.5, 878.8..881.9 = -0.08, 6.16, 6.28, 6.01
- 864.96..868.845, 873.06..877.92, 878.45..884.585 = -0.17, 5.92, 6.21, 6.05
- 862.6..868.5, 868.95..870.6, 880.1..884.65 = 0.01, 6.1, 6.05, 6.02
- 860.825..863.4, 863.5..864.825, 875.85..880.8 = 0.00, 6.42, 6.38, 6.21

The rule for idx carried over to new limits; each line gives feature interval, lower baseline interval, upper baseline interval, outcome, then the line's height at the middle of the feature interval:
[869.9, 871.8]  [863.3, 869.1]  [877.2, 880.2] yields -0.025 mag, 6.11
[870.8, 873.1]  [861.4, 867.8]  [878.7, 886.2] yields -0.031 mag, 6.12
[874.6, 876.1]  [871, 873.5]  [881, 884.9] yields 0.029 mag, 6.21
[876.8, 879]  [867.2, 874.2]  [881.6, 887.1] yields -0.024 mag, 6.14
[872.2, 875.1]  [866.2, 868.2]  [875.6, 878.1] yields -0.034 mag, 6.04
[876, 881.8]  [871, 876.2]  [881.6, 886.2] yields 0.003 mag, 6.16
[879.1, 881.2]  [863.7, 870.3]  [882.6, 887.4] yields 0.026 mag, 6.06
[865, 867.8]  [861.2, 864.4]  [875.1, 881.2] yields 0.100 mag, 6.34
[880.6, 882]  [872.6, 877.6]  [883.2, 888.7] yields 0.055 mag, 6.15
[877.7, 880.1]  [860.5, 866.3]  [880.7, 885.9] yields -0.015 mag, 6.12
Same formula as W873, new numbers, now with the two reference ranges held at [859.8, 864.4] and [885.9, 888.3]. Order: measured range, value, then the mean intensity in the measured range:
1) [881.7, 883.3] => 0.00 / 6.07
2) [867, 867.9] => 0.06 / 5.98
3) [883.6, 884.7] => -0.01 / 6.09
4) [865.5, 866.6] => 0.16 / 5.46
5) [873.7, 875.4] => 0.02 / 6.12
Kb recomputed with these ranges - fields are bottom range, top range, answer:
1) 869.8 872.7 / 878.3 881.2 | 0.96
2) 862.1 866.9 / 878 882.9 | 0.99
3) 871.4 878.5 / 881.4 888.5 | 0.98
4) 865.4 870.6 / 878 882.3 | 1.02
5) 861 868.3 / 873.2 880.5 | 1.01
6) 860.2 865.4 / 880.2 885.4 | 0.94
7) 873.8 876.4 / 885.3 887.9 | 0.99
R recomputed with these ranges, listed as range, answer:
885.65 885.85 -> 6.27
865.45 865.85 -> 6.31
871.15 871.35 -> 6.19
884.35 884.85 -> 6.17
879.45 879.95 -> 6.04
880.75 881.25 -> 5.23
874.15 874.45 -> 6.35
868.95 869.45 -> 5.68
